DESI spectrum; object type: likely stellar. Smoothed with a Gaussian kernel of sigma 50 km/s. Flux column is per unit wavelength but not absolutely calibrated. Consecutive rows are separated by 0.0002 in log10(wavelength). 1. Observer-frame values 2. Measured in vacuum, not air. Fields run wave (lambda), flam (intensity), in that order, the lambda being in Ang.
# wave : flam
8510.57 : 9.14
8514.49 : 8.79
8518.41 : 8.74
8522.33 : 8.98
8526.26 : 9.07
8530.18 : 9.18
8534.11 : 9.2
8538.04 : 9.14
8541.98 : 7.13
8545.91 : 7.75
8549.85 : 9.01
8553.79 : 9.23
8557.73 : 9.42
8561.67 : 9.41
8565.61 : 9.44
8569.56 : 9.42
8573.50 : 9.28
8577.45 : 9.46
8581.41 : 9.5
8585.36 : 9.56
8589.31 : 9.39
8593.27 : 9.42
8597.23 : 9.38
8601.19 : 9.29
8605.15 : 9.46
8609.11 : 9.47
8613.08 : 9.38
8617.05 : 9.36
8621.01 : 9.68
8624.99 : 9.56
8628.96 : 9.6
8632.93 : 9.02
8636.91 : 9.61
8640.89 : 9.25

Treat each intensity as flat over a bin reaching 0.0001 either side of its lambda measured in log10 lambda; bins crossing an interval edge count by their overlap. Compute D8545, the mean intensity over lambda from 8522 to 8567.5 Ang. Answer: 8.91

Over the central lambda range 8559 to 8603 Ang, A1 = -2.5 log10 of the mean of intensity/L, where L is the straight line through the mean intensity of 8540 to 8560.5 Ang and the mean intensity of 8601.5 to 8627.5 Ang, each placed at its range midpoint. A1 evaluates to -0.05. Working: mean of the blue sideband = 8.54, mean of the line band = 9.41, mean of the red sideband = 9.48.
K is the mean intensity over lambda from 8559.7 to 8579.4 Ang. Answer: 9.4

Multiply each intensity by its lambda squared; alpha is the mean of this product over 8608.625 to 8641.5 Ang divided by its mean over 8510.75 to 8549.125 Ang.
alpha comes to 1.1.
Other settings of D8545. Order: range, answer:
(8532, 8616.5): 9.18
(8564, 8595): 9.43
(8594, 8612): 9.4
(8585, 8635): 9.42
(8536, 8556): 8.46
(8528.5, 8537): 9.19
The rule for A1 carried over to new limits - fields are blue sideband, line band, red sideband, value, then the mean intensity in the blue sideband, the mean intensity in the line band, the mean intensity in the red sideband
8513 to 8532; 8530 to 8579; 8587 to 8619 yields 0.02 mag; 8.96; 9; 9.39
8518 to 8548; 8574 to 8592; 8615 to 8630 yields -0.04 mag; 8.65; 9.46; 9.55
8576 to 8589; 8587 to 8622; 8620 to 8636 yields 0.01 mag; 9.49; 9.42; 9.46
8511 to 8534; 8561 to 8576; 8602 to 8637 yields -0.02 mag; 8.99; 9.39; 9.45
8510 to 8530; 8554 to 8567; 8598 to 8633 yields -0.03 mag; 8.96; 9.4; 9.45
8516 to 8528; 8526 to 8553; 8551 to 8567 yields 0.06 mag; 8.92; 8.64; 9.36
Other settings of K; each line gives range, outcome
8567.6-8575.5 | 9.36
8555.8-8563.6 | 9.42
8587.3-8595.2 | 9.41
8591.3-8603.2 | 9.36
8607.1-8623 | 9.47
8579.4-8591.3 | 9.48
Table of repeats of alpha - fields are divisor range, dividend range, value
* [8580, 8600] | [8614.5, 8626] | 1.02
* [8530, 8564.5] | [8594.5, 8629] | 1.09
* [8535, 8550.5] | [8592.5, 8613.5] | 1.15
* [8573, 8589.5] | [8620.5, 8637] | 1.01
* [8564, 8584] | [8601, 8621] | 1.01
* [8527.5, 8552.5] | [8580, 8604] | 1.11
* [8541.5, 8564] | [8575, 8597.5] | 1.09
